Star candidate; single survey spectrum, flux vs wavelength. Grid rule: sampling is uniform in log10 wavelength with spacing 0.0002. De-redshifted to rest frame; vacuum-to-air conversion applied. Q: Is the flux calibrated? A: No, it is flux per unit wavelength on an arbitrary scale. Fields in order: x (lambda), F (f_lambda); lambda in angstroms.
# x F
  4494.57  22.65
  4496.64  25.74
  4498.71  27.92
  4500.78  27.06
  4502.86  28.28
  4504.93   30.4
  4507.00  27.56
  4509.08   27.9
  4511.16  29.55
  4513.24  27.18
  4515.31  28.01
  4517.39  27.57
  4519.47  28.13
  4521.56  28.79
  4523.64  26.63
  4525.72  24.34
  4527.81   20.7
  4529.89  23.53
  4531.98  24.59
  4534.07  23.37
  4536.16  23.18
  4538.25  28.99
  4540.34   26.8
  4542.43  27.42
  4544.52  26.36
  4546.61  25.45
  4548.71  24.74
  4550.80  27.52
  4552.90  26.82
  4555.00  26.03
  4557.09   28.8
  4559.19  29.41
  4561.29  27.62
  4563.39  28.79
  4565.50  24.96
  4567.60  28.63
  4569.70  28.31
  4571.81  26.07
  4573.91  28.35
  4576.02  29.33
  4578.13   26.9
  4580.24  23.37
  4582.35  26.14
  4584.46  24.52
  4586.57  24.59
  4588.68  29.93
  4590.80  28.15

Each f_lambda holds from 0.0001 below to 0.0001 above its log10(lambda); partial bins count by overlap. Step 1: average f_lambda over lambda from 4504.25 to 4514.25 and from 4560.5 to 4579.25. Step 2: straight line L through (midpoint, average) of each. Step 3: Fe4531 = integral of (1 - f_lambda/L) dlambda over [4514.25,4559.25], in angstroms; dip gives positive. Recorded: 3.06 angstroms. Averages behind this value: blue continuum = 28.4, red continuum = 27.6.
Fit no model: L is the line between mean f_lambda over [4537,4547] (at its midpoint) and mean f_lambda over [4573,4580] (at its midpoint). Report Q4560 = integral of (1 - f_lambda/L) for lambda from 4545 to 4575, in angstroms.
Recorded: 0.11 angstroms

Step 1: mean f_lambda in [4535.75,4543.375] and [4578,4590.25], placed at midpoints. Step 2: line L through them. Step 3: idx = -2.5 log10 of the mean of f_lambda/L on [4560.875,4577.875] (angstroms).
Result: -0.060 mag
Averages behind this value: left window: 26.9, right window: 25.9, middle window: 27.7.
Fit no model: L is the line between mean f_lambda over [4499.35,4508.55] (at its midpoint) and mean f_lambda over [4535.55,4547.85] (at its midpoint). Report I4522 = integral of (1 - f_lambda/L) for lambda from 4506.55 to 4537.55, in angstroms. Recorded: 1.5 angstroms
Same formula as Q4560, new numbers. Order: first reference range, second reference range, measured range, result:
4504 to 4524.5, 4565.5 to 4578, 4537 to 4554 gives 0.8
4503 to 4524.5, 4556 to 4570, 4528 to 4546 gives 1.8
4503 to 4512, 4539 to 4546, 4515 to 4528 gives 0.7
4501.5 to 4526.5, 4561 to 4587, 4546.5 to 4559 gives 0.1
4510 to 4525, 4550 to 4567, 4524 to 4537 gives 2.0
